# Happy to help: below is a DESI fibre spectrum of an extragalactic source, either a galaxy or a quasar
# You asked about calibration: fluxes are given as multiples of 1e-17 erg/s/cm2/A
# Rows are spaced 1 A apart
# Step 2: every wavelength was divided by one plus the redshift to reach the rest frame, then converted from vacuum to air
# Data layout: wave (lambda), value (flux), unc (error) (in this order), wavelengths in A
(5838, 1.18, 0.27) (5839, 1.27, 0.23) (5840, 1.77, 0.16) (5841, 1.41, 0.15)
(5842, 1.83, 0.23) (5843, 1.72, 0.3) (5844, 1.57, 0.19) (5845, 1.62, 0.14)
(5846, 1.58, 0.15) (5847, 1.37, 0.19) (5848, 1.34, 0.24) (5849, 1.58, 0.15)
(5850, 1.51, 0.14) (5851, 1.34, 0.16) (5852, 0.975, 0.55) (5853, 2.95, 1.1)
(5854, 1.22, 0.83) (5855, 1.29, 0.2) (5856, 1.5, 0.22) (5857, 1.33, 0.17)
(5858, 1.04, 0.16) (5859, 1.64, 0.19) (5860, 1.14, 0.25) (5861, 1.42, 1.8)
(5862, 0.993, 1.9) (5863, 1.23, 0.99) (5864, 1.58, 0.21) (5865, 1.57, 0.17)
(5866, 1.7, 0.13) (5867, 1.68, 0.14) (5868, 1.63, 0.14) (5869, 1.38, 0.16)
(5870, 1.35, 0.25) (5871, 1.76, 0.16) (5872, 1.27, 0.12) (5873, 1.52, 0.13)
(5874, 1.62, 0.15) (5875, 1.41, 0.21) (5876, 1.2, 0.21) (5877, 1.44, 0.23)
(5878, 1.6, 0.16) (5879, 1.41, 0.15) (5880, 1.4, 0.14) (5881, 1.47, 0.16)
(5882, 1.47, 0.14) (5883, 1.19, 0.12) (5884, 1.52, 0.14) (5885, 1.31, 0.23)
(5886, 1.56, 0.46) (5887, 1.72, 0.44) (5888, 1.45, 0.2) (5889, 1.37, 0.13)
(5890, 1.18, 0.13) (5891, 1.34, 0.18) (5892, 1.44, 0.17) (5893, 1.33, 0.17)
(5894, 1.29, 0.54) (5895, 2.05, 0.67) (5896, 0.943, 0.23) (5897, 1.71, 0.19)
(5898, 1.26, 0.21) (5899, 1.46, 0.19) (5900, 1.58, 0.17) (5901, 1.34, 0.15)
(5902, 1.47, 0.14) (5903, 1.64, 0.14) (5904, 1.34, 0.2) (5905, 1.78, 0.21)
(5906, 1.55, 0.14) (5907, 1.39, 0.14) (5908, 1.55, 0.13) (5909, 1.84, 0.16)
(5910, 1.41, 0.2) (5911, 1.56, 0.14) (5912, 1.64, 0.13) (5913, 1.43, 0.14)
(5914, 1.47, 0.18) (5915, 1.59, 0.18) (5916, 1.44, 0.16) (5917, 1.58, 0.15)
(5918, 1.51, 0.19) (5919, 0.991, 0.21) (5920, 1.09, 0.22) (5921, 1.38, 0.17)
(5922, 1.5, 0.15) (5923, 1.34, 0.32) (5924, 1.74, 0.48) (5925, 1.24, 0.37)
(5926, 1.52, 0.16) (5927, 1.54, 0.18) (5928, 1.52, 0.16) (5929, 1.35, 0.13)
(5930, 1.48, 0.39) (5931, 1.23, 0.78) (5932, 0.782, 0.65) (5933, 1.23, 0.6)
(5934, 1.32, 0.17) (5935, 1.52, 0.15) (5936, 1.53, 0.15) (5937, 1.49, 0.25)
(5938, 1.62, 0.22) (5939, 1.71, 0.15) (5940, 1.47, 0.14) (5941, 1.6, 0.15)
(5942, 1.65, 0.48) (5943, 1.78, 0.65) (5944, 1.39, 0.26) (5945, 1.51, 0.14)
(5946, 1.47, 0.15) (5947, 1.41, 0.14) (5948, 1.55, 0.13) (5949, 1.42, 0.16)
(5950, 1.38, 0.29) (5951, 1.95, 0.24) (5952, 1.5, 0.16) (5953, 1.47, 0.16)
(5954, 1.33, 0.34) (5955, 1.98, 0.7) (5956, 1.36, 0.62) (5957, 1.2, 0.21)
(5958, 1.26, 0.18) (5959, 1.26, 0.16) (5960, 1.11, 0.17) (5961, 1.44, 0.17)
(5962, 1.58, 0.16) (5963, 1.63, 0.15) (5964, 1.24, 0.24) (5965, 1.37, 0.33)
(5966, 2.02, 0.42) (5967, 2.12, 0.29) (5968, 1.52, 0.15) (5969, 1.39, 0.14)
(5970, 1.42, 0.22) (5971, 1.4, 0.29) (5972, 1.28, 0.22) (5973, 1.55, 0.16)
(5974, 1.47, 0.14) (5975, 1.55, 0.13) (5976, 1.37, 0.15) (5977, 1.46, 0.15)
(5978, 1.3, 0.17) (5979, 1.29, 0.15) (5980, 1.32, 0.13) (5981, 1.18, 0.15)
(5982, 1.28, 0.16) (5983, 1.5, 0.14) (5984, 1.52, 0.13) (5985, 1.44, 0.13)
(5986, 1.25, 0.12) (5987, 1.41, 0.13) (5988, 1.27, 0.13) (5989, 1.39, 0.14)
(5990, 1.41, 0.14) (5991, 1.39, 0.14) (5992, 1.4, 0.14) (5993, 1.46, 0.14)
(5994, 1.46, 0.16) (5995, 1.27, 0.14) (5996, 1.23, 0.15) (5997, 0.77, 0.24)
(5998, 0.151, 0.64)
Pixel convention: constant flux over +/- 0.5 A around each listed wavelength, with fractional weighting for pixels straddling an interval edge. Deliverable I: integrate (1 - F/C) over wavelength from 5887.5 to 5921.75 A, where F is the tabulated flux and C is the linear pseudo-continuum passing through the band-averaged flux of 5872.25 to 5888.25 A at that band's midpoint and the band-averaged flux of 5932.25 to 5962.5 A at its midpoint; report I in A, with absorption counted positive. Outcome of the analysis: 0.20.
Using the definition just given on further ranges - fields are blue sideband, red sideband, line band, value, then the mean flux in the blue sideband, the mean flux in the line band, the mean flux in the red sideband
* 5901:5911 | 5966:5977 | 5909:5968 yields 2.40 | 1.54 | 1.47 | 1.53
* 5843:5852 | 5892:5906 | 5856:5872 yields 0.52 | 1.47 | 1.43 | 1.48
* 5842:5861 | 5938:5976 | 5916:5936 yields 1.79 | 1.49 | 1.37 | 1.51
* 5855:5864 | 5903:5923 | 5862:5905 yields -2.36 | 1.3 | 1.46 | 1.48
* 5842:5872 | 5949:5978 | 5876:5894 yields 0.86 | 1.49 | 1.41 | 1.48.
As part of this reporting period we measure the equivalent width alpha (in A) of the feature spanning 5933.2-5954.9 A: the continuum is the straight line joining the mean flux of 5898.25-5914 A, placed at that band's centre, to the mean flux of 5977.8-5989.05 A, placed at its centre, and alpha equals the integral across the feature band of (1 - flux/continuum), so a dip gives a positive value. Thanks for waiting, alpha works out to -1.4 A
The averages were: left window 1.53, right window 1.35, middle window 1.53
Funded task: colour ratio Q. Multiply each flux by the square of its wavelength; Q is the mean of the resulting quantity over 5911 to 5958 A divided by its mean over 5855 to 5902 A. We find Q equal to 1.04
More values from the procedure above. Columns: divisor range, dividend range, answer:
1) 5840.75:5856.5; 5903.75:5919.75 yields 0.99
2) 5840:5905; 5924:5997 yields 1.01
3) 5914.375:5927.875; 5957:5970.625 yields 1.05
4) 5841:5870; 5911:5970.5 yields 1.02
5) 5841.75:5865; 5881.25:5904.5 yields 0.99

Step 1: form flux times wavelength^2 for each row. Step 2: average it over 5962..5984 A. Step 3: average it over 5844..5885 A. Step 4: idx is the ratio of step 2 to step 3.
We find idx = 1.0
